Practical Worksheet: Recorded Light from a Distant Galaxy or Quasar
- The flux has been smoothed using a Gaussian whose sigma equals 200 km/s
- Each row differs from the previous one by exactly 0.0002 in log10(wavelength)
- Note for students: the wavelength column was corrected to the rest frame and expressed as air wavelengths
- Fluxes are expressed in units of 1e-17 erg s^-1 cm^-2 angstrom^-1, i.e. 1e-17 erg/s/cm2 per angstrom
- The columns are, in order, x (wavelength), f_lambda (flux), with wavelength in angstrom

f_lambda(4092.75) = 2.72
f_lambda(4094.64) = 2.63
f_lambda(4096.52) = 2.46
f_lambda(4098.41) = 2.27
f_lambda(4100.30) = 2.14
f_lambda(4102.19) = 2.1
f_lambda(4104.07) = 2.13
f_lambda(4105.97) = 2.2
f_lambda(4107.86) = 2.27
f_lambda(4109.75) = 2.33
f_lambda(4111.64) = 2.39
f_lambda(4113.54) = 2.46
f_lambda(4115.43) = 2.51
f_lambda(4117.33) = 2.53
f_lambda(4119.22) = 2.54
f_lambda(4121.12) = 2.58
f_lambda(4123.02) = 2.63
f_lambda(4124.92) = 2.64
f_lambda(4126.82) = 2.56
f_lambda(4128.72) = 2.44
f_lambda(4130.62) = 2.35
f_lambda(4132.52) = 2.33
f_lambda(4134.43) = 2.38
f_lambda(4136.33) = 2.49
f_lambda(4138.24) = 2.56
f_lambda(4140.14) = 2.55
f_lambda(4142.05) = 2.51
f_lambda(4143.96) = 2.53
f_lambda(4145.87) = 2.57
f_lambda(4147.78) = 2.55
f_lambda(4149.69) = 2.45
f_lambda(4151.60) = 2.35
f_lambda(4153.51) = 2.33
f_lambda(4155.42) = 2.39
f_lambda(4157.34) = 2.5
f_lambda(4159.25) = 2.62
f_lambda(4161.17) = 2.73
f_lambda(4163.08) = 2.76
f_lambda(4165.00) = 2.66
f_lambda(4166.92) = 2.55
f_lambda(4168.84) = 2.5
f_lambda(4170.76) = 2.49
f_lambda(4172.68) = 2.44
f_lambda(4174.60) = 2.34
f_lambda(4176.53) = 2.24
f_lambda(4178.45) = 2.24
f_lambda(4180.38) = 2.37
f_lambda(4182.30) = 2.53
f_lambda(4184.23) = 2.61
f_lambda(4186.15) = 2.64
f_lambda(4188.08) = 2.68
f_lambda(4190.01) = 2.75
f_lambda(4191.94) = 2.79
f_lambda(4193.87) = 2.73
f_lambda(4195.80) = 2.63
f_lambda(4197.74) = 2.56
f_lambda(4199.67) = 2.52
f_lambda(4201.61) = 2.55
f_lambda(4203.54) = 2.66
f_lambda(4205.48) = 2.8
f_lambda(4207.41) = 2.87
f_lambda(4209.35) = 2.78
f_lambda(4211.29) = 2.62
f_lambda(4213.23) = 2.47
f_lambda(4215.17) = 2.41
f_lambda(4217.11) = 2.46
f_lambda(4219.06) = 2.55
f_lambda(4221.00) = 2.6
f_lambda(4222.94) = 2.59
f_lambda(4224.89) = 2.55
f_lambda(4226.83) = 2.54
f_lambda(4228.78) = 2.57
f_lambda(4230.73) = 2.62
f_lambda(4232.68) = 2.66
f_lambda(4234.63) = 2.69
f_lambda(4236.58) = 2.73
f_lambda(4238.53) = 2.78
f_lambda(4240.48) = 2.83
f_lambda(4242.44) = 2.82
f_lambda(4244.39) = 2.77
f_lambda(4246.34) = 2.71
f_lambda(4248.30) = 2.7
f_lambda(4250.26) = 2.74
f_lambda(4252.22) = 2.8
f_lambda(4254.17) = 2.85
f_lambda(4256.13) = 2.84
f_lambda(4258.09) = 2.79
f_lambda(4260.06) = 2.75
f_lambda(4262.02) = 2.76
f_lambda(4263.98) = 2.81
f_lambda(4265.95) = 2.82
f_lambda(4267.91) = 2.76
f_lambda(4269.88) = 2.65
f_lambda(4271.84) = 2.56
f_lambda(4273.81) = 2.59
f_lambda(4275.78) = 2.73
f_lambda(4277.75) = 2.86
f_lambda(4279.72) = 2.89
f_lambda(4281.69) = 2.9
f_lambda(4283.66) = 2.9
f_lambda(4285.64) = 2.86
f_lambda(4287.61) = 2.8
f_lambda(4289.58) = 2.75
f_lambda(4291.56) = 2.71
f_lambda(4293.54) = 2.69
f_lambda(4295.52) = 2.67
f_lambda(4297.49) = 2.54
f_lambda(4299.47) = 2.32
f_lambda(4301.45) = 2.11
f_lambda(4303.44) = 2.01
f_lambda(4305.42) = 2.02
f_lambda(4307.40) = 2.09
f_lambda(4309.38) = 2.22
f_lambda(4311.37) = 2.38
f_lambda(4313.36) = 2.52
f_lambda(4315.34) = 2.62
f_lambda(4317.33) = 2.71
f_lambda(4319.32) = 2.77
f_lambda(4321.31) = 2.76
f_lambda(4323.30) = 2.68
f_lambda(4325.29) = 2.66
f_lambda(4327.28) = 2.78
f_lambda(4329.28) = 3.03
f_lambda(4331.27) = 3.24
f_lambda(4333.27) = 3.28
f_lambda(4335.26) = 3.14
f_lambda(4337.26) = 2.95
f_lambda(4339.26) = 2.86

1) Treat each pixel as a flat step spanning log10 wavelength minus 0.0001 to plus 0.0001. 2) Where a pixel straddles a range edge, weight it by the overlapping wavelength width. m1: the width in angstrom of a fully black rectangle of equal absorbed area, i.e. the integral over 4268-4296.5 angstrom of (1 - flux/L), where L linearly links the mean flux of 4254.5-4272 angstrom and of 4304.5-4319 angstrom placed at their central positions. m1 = -1.5 angstrom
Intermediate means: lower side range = 2.76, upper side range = 2.39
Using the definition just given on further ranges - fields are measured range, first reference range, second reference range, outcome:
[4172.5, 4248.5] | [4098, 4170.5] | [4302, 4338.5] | -2.1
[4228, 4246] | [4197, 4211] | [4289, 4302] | -0.6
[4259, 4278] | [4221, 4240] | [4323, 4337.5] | 0.3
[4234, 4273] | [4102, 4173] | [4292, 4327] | -4.5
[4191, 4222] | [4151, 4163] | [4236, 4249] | 0.4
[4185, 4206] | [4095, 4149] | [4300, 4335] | -1.4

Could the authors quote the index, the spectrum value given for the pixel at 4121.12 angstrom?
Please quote 2.58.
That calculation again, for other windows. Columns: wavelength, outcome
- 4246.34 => 2.71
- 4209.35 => 2.78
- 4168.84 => 2.5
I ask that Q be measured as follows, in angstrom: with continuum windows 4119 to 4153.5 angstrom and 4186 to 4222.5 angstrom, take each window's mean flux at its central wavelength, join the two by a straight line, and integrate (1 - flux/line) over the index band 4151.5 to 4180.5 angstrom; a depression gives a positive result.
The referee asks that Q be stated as 0.9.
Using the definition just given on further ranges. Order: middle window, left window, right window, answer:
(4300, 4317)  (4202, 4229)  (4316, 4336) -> 3.5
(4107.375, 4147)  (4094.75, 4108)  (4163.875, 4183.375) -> -2.9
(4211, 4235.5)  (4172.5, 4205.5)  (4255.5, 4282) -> 0.8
